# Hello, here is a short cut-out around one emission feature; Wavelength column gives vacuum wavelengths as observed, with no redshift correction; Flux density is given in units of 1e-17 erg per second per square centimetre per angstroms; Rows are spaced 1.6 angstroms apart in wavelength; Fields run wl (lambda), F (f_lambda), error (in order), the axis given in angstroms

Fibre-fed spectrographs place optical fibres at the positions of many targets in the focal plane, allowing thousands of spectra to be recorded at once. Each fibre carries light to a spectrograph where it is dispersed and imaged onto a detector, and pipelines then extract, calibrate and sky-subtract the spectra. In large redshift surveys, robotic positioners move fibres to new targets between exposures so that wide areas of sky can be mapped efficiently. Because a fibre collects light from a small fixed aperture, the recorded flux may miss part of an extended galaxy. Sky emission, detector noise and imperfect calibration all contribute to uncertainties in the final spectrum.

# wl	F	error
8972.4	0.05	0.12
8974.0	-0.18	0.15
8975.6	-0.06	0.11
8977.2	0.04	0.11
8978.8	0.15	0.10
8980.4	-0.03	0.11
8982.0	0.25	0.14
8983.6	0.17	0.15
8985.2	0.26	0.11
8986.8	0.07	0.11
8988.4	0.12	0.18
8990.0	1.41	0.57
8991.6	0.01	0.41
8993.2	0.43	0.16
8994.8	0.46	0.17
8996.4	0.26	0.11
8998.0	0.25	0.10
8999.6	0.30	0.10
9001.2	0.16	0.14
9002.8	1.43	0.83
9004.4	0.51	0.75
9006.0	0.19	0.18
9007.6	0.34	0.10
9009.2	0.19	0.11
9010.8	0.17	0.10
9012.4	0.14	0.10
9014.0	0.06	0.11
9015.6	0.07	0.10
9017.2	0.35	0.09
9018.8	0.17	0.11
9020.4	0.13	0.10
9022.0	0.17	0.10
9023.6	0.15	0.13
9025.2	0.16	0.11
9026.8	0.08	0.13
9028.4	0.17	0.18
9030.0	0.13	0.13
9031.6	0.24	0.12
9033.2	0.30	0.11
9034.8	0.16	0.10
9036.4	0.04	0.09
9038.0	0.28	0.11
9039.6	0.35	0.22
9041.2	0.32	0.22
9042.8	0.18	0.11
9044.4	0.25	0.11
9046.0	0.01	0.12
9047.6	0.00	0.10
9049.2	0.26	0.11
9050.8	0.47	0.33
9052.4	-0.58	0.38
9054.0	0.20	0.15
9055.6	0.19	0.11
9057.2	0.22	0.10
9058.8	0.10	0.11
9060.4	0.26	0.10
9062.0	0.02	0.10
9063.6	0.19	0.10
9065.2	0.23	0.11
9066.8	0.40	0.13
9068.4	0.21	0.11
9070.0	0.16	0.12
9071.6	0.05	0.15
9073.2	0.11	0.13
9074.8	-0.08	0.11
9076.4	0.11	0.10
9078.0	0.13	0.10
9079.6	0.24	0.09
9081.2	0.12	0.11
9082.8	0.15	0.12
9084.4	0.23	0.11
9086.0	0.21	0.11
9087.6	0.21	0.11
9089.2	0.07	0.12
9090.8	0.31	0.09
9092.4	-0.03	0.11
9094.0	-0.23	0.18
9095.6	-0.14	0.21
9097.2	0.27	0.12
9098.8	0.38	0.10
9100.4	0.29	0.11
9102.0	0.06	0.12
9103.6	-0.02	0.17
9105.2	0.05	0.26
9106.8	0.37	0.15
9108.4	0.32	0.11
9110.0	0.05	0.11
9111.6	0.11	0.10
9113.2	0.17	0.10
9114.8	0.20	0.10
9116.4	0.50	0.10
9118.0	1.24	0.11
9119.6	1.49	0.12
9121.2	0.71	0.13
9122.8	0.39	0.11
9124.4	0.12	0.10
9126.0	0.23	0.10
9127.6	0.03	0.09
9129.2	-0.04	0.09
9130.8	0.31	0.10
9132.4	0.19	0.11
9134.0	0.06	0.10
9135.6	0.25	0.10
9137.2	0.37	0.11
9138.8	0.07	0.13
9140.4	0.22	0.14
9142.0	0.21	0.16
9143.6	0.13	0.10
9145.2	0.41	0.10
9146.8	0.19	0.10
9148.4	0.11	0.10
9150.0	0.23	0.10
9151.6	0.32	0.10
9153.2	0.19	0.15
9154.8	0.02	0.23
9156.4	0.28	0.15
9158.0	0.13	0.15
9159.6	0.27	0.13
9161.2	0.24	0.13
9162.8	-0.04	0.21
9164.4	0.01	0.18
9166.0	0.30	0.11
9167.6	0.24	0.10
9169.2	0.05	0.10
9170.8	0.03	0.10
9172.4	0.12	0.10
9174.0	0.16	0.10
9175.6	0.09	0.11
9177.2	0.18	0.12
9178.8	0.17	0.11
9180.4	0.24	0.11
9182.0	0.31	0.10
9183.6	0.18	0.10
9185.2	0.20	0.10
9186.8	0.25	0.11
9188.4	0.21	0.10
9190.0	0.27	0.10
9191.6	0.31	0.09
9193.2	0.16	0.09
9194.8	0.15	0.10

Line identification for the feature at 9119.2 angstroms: Hbeta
